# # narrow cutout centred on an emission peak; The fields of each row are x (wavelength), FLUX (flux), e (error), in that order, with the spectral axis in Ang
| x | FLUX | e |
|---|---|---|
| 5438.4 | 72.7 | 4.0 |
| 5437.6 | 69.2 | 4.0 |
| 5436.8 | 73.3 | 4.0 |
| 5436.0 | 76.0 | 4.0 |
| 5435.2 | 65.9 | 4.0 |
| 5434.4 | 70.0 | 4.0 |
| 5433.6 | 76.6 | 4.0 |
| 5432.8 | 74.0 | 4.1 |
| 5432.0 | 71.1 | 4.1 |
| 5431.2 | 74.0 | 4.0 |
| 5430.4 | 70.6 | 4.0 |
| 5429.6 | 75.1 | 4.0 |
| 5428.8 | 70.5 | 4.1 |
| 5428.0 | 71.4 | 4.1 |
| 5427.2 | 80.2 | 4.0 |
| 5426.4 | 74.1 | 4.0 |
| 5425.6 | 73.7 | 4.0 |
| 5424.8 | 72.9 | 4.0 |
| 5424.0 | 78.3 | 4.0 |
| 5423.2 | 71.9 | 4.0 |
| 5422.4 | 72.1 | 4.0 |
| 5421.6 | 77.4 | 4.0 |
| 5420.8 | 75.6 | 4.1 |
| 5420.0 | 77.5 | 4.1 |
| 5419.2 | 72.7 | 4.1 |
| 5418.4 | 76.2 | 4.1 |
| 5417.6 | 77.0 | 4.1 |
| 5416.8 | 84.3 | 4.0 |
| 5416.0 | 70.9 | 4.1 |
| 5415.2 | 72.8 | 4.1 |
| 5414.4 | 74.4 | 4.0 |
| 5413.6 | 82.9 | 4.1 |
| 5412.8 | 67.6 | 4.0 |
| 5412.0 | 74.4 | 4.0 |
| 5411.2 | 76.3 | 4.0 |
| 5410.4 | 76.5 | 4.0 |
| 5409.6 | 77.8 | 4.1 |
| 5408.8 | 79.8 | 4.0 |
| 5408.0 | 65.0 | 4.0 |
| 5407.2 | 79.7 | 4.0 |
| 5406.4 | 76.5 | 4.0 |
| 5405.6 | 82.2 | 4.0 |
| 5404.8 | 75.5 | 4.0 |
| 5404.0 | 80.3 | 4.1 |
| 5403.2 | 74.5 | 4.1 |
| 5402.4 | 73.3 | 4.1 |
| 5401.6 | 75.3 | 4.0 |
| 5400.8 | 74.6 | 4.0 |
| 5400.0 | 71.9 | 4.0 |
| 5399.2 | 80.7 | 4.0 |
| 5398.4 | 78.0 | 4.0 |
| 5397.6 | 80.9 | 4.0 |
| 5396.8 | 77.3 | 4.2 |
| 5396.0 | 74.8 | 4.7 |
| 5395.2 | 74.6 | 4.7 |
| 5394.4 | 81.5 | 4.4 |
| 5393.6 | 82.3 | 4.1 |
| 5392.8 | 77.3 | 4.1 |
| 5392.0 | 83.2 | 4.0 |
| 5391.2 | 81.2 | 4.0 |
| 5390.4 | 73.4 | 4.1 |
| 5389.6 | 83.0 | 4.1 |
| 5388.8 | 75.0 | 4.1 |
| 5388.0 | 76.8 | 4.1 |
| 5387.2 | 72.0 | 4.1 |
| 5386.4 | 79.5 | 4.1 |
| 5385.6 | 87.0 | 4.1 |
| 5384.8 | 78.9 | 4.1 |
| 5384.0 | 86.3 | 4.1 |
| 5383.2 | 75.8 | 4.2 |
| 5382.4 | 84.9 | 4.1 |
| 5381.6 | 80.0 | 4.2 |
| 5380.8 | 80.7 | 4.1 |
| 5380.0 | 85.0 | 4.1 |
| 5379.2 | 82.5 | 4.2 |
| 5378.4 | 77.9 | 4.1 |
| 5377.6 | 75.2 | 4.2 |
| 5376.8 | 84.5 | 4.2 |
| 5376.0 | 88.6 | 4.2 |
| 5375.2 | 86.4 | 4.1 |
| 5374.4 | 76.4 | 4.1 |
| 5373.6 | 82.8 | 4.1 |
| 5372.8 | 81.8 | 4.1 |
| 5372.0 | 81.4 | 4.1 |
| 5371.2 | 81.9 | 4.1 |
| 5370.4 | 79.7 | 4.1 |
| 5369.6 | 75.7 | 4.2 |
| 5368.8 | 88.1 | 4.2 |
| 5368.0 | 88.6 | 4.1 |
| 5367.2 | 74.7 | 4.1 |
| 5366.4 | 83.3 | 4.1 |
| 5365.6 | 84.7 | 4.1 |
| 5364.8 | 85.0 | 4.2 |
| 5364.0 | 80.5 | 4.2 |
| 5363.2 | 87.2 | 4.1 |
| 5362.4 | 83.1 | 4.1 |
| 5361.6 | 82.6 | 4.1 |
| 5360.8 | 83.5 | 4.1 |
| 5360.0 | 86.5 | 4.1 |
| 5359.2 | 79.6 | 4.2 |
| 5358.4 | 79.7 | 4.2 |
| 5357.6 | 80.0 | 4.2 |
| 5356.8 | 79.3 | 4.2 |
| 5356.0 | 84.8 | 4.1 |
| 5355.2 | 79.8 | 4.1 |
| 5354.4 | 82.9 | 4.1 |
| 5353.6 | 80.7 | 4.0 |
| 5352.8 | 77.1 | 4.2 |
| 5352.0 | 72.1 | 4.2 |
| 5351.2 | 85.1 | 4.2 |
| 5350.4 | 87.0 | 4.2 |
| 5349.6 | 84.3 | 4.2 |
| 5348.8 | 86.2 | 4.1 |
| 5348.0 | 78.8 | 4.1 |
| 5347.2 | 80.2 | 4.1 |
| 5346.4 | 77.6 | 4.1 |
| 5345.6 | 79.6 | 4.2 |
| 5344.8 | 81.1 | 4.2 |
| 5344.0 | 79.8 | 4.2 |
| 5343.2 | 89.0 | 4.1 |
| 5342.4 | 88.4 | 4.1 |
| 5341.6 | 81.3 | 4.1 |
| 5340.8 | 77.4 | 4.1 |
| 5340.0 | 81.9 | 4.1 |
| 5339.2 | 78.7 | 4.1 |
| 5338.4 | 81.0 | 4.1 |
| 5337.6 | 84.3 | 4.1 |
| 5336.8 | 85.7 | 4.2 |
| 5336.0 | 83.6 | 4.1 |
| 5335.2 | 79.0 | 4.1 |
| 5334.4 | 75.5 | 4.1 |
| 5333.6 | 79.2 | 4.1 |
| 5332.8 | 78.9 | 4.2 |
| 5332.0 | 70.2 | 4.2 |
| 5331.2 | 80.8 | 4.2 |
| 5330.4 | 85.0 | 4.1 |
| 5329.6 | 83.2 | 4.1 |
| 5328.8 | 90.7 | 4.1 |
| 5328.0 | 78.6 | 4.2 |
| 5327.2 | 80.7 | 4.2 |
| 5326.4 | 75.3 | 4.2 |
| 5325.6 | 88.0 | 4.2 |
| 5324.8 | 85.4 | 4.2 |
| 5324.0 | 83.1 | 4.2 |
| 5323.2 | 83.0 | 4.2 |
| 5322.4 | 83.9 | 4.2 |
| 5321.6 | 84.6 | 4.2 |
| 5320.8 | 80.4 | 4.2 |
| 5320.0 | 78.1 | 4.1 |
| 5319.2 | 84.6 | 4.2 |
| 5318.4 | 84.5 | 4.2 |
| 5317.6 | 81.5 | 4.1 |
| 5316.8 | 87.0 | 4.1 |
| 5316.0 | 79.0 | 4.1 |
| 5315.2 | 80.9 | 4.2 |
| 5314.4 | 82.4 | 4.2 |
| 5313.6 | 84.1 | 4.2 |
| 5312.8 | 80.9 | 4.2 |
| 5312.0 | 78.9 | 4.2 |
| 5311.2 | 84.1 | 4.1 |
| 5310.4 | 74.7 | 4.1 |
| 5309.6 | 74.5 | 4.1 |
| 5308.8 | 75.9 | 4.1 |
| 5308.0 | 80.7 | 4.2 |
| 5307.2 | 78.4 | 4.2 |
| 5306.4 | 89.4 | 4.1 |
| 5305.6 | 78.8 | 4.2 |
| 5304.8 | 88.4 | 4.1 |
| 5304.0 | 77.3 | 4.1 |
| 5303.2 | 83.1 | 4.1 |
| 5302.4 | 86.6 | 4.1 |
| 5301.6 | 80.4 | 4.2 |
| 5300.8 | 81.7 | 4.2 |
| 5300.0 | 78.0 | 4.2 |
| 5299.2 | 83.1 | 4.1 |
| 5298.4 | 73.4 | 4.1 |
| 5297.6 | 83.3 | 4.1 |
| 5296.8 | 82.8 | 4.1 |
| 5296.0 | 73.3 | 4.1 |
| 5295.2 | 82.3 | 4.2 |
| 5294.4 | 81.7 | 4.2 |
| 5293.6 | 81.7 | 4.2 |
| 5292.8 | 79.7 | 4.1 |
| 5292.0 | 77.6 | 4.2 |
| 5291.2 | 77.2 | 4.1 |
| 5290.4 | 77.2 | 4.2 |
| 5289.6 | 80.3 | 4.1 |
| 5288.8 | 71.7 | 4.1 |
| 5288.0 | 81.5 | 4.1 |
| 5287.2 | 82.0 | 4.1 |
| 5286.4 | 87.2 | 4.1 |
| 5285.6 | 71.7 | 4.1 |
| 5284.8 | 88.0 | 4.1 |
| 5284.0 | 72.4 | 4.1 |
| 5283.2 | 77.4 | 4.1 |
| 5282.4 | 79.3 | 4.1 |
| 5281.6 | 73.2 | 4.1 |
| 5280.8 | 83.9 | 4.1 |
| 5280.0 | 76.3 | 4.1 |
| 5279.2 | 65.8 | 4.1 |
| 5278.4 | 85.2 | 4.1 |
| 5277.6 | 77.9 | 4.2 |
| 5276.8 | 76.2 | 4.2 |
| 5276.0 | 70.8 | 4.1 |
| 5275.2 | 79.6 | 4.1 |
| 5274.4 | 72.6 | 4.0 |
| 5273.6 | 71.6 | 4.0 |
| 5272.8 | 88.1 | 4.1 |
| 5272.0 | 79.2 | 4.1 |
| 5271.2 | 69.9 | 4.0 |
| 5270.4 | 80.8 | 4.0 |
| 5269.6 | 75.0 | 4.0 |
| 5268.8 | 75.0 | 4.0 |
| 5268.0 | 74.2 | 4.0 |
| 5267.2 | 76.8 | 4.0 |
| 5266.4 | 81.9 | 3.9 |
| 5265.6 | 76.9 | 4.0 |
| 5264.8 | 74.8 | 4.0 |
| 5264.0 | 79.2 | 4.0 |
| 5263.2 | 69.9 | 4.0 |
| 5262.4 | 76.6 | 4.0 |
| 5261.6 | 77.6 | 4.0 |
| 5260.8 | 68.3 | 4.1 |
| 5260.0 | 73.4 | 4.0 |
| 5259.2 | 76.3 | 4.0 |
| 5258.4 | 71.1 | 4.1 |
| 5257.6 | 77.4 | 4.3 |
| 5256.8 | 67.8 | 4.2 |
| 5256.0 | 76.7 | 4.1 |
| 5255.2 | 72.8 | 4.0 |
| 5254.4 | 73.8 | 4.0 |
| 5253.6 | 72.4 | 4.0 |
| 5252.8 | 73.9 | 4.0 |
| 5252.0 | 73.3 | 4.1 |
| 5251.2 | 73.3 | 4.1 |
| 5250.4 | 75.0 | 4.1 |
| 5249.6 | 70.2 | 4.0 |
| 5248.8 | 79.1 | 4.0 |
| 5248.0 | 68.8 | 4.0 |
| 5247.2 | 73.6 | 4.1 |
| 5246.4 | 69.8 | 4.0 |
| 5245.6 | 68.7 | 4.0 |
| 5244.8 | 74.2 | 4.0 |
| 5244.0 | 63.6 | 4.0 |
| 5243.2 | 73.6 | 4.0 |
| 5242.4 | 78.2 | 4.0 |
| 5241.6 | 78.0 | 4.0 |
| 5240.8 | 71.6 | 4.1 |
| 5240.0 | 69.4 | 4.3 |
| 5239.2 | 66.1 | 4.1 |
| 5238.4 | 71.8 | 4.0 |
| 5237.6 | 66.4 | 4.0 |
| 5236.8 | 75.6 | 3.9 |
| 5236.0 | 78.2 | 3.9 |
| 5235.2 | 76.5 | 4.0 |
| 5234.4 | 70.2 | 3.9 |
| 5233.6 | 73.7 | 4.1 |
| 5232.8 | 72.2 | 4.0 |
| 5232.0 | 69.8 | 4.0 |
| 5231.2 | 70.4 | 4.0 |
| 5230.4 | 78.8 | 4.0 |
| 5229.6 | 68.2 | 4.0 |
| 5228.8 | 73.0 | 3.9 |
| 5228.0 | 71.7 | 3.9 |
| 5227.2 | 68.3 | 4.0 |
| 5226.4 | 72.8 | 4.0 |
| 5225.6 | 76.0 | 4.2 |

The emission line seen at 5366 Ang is C III] 1909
